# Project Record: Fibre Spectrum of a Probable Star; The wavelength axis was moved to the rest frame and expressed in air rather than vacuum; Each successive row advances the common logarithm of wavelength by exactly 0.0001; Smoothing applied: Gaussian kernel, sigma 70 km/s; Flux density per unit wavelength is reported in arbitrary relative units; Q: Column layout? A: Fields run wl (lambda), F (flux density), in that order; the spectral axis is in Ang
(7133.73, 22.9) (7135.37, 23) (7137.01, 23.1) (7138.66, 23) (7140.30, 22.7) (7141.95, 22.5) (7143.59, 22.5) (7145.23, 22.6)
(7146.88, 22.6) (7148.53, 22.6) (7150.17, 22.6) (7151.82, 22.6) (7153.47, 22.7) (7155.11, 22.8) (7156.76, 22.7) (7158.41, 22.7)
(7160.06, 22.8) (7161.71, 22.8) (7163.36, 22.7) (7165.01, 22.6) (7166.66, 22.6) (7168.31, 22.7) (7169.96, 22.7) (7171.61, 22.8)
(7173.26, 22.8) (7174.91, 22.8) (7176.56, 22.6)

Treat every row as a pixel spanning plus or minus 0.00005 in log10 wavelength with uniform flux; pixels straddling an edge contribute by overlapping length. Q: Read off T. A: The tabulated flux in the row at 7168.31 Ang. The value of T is 22.7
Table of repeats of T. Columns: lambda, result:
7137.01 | 23.1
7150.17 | 22.6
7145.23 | 22.6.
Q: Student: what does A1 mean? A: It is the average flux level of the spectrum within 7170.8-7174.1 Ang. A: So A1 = 22.8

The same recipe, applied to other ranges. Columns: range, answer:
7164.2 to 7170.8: 22.7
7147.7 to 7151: 22.6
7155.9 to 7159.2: 22.7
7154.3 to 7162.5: 22.7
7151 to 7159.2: 22.7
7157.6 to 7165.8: 22.7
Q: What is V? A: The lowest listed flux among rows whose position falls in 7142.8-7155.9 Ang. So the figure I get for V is 22.5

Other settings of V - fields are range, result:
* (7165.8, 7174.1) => 22.6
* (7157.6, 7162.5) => 22.7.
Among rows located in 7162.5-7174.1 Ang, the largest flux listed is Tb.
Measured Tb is 22.8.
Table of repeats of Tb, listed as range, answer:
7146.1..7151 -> 22.6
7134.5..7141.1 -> 23.1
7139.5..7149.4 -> 22.7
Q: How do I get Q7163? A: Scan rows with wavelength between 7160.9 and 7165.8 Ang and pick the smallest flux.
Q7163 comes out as 22.6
